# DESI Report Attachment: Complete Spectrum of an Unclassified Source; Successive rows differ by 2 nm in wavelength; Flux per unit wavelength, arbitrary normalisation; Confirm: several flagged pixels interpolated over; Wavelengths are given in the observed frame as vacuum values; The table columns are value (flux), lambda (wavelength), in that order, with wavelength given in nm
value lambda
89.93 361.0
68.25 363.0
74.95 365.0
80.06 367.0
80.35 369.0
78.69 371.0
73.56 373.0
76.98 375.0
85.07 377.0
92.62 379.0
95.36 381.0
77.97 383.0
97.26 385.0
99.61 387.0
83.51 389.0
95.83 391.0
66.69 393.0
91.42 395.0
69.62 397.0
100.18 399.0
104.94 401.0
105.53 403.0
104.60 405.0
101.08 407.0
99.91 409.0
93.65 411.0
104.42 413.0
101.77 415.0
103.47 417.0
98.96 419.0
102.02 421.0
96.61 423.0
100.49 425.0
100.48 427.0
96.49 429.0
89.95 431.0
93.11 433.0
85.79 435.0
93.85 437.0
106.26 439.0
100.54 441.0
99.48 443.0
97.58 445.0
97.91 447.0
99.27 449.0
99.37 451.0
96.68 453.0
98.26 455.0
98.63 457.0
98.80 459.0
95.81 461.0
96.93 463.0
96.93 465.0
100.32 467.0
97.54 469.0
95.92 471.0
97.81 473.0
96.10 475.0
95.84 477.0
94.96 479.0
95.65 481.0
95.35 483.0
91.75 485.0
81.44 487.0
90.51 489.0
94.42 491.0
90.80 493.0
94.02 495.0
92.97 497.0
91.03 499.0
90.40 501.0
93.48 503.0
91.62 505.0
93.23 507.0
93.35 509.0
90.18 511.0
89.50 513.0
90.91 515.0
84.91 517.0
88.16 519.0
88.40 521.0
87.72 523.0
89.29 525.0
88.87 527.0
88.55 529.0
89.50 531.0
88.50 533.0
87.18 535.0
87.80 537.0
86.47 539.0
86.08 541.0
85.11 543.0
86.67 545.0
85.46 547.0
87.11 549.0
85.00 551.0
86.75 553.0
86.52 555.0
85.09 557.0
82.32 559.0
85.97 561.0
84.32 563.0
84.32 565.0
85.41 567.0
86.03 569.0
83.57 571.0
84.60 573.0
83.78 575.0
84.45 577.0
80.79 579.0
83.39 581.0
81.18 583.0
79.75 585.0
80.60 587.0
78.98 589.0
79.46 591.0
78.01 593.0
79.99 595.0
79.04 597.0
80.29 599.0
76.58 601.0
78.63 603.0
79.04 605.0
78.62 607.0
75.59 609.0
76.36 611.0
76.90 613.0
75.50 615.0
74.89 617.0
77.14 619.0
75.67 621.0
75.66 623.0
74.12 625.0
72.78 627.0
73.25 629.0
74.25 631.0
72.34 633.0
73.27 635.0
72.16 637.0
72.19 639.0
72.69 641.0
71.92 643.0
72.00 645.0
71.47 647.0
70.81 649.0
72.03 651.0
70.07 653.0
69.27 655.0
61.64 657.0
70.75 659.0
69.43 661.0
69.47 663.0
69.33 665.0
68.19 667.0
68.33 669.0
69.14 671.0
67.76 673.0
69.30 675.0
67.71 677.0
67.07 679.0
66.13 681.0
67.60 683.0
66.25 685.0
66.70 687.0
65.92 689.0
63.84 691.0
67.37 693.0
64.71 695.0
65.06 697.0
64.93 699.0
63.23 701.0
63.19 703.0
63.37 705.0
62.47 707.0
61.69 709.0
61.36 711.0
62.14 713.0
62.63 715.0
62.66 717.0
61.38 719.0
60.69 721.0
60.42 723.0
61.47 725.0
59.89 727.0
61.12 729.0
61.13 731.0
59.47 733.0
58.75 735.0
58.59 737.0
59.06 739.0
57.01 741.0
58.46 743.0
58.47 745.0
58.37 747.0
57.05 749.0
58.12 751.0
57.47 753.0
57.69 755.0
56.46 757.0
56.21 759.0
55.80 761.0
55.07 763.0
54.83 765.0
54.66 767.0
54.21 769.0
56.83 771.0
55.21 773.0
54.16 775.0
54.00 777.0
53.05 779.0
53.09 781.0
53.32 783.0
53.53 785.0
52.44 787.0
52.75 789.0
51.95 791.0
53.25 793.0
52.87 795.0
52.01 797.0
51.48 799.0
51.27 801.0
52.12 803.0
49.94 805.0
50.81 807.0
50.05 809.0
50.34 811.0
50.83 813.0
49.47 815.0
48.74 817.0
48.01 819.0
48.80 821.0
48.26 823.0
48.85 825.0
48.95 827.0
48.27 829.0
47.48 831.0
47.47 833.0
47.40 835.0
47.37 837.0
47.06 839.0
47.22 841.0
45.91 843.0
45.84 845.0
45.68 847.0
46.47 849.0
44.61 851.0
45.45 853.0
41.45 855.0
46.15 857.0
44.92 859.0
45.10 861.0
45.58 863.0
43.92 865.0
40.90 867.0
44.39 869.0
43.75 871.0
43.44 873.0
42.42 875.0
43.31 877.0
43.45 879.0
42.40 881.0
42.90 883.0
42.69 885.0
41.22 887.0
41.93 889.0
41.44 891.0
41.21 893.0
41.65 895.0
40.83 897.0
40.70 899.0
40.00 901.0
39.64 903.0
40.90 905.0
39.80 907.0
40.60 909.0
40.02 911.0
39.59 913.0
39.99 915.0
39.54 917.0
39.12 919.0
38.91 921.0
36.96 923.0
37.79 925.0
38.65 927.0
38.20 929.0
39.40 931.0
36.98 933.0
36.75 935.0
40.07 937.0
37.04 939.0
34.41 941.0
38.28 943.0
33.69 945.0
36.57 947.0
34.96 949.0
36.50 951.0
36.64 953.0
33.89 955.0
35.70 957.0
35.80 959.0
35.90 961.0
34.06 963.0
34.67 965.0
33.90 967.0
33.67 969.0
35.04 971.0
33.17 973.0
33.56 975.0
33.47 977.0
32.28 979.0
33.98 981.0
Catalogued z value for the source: 0.00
